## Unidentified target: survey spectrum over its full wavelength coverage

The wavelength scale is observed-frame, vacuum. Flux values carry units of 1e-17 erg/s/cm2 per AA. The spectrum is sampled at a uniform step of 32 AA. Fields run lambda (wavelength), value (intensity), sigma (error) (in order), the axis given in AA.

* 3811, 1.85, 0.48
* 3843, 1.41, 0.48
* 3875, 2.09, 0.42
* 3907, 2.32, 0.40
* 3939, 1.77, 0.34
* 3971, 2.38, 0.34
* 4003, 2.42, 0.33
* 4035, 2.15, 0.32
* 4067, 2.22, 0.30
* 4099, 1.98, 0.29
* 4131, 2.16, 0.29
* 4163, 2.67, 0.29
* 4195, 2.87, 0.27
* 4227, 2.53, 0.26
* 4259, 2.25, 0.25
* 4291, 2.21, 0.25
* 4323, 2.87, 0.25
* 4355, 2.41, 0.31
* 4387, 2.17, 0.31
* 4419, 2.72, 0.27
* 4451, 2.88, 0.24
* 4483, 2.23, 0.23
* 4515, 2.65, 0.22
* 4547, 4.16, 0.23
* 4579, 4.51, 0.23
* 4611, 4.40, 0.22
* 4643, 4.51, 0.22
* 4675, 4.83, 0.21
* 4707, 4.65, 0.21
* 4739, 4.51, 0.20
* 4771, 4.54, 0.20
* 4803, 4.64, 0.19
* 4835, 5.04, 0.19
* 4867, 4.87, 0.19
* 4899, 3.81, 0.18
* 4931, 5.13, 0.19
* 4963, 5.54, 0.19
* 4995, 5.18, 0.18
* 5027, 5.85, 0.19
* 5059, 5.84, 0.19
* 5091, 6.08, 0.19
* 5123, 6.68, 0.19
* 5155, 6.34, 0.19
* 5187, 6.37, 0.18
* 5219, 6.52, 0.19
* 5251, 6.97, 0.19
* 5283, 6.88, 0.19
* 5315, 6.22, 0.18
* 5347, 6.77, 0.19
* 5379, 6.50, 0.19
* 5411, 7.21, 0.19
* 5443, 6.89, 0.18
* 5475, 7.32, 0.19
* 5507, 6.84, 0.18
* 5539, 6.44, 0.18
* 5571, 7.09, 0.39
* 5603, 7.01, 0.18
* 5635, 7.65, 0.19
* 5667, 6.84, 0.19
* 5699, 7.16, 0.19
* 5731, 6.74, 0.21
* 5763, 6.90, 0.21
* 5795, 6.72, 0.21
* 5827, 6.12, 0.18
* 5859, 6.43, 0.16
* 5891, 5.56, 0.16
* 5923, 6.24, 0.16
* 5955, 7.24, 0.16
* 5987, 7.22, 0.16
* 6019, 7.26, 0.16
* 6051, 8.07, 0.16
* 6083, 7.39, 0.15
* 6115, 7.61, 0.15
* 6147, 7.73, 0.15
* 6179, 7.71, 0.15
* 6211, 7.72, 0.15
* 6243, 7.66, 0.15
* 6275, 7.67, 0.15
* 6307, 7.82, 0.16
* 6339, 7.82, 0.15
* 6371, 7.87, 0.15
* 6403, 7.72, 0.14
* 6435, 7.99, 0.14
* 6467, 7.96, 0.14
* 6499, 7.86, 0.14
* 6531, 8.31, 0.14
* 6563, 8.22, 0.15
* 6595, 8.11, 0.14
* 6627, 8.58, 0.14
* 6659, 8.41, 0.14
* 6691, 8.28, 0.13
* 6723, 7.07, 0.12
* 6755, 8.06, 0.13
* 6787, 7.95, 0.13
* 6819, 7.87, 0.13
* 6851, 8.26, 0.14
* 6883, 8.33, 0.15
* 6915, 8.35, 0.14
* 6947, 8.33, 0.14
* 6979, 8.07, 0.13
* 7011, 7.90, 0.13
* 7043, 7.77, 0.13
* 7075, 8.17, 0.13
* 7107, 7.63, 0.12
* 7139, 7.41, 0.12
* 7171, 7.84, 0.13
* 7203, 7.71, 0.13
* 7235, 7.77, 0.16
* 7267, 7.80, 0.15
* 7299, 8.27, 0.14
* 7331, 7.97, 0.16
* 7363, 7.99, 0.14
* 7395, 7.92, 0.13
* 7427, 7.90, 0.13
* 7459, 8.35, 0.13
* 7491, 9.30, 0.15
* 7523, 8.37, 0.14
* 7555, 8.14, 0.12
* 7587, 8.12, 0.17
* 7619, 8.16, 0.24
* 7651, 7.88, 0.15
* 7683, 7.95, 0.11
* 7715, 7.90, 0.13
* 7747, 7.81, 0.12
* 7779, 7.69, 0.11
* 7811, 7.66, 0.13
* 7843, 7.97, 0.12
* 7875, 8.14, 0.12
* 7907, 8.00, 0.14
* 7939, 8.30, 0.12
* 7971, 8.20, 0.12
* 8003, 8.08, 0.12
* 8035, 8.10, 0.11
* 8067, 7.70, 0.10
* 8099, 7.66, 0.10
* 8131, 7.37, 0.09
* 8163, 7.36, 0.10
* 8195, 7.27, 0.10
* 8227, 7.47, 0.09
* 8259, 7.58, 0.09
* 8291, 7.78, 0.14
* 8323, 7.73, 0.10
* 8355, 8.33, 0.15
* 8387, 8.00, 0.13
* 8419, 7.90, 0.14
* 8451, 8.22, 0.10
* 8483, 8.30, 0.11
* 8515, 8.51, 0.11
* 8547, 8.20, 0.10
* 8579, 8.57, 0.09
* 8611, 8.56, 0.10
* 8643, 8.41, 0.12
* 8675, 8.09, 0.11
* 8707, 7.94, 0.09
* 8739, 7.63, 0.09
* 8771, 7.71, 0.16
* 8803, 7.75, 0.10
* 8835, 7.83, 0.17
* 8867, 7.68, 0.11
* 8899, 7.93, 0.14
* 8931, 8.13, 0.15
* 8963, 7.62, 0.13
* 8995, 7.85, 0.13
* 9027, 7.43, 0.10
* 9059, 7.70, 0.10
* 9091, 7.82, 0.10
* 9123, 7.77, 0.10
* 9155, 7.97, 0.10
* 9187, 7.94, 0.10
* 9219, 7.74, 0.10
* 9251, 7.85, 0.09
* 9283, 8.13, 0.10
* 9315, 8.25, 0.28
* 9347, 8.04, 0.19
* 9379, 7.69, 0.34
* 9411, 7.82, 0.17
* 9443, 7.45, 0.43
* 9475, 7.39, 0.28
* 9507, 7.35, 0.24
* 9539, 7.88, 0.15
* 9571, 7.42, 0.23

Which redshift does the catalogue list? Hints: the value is 0.14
